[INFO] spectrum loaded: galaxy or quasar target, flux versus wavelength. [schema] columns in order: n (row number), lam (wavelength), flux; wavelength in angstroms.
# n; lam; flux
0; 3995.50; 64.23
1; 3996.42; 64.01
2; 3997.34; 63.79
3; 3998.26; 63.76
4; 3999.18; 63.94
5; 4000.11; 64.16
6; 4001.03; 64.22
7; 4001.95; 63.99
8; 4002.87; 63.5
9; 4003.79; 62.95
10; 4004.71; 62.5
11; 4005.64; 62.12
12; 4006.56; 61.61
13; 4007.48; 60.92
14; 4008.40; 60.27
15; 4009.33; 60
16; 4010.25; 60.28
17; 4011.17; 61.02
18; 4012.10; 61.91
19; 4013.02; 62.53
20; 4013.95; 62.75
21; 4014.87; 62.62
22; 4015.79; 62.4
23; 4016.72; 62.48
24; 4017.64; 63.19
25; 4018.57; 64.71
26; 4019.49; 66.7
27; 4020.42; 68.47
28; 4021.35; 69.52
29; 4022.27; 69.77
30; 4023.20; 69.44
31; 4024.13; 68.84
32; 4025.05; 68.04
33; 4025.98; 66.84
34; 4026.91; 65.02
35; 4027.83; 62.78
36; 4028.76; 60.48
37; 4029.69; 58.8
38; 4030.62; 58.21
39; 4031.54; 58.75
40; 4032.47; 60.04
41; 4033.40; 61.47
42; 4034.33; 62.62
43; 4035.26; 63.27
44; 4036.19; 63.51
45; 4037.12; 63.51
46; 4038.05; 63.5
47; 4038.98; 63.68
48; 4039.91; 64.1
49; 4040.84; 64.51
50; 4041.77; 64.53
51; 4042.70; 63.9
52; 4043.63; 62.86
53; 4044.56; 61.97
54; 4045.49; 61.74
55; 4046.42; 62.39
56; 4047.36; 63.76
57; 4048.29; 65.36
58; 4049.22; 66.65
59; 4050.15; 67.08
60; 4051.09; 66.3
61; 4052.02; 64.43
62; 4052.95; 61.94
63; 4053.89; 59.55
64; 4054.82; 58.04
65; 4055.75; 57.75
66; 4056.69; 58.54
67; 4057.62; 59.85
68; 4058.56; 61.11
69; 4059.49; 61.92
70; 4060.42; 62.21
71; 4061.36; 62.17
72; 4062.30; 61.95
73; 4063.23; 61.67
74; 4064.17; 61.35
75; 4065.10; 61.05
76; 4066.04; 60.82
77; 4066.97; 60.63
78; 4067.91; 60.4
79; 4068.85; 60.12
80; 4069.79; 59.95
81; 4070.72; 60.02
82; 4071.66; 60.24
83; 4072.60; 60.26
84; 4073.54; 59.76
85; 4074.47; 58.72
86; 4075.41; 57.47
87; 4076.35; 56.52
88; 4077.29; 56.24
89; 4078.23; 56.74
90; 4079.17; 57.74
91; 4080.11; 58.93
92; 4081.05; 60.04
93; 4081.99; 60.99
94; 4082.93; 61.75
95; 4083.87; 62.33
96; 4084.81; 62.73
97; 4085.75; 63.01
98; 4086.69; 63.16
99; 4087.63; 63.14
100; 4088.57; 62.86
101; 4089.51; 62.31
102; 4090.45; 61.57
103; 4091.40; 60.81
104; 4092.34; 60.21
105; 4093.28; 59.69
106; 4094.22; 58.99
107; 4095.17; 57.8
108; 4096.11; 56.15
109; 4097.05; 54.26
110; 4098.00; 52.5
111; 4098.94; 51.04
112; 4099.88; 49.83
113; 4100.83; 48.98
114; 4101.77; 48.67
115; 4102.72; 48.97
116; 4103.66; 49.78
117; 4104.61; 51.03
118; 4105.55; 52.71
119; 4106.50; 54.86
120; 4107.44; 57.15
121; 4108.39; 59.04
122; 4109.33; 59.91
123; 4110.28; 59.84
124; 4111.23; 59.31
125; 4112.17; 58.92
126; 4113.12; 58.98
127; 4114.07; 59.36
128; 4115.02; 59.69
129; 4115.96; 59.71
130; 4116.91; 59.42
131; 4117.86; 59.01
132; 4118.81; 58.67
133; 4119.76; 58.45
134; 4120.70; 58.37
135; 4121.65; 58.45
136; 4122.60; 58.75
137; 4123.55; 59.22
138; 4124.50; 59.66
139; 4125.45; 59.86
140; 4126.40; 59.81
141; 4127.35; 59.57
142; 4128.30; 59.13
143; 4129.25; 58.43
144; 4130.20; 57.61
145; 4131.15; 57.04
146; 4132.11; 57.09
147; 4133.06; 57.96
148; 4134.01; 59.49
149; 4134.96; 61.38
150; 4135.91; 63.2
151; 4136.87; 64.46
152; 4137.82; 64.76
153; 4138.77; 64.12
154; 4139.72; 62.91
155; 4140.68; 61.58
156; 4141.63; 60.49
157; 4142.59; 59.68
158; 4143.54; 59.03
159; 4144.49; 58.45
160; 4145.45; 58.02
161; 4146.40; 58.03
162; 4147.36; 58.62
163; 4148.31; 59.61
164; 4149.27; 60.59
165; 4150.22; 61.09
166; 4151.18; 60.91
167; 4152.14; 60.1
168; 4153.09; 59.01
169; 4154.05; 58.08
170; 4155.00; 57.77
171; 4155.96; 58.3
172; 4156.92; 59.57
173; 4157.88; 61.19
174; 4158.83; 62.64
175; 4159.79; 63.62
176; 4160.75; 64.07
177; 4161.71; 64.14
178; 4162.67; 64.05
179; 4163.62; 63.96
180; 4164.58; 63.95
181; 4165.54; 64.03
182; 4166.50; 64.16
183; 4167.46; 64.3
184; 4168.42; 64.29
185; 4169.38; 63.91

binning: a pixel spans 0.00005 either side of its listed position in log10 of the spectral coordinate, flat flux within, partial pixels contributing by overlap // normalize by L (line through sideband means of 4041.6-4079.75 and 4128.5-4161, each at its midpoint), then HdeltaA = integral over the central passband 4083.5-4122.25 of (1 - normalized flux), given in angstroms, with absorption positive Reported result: 2.0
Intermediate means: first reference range 61.1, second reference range 60.2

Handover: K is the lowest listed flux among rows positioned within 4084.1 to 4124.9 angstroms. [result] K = 48.67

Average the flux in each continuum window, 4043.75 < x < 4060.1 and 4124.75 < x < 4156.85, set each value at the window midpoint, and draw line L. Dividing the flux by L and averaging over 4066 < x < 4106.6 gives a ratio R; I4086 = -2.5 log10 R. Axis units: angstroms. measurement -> 0.065 mag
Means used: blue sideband 62.3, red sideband 59.9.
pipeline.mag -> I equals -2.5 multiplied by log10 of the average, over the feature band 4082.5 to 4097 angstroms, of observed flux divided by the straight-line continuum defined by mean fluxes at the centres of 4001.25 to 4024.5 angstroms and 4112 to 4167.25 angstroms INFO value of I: 0.01 mag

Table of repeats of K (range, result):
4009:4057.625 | 57.75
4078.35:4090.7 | 57.74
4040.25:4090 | 56.24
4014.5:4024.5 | 62.4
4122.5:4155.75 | 57.04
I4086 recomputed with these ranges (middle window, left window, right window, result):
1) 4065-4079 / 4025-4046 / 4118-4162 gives 0.047 mag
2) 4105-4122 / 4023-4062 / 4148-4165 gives 0.062 mag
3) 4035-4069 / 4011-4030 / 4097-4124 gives -0.012 mag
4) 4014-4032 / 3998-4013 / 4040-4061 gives -0.037 mag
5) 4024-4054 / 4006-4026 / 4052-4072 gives -0.016 mag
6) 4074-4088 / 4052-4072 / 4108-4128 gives 0.004 mag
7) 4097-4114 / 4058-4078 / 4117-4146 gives 0.107 mag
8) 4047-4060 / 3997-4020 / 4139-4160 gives -0.008 mag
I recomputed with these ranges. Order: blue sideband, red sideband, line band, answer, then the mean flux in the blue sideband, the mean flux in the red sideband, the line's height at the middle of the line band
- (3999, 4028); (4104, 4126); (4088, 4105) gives 0.08 mag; 64.1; 58.2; 59.3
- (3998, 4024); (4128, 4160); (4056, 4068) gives 0.02 mag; 63.7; 60.1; 62.3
